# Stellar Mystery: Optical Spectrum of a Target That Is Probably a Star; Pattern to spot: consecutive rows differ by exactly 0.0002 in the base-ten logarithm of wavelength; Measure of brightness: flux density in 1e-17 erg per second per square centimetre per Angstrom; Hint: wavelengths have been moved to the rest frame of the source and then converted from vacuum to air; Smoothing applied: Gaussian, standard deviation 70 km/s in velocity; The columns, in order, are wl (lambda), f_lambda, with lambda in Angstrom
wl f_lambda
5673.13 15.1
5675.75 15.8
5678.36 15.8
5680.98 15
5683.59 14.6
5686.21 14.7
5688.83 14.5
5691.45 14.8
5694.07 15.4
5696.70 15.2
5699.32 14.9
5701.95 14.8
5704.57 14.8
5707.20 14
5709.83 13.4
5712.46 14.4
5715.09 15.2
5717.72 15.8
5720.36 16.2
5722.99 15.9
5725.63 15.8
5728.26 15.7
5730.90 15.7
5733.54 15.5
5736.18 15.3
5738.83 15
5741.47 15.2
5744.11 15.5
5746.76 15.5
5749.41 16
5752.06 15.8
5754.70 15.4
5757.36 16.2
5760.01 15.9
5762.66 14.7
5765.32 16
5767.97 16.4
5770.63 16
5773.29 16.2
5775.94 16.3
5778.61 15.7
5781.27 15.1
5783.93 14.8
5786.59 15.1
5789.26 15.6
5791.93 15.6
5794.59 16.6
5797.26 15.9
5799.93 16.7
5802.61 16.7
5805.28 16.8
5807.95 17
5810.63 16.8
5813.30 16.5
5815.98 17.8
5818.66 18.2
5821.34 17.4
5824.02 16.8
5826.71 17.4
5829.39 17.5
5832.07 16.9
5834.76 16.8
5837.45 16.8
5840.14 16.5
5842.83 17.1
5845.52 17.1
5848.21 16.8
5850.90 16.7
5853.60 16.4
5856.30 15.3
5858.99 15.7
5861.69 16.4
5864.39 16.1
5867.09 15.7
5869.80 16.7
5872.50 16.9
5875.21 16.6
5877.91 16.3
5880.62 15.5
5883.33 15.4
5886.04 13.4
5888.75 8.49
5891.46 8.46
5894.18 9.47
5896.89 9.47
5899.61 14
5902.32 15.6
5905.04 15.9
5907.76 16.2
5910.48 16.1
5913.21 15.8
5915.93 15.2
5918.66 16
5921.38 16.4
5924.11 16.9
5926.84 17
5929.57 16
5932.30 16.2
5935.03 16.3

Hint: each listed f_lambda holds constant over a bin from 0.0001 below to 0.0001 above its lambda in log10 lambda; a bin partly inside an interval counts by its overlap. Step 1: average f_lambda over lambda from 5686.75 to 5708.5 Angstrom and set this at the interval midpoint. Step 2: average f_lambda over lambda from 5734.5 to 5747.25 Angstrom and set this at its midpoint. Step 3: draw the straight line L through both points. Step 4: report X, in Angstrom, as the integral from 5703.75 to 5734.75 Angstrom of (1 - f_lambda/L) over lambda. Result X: -0.3 Angstrom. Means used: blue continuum 14.8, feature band 15.2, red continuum 15.3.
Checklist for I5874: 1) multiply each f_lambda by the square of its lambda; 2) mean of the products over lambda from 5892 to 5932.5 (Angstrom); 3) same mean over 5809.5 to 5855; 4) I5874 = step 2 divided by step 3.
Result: 0.9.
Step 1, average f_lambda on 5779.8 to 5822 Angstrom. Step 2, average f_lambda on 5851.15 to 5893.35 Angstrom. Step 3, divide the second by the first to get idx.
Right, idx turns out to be 0.91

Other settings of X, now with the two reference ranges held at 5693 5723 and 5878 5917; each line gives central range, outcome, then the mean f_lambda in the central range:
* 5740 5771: -2.3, 15.7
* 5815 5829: -3.4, 17.5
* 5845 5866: -3.6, 16.3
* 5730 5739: -0.4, 15.4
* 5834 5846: -2.4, 16.8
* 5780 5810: -3.5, 16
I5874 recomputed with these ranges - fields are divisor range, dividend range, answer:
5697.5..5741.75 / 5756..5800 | 1.06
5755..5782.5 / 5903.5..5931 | 1.07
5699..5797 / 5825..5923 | 1.04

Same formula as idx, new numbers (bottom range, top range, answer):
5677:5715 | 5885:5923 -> 0.92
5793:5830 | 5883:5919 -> 0.79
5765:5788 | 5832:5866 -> 1.05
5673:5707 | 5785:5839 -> 1.12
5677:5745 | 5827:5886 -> 1.08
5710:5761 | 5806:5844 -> 1.10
